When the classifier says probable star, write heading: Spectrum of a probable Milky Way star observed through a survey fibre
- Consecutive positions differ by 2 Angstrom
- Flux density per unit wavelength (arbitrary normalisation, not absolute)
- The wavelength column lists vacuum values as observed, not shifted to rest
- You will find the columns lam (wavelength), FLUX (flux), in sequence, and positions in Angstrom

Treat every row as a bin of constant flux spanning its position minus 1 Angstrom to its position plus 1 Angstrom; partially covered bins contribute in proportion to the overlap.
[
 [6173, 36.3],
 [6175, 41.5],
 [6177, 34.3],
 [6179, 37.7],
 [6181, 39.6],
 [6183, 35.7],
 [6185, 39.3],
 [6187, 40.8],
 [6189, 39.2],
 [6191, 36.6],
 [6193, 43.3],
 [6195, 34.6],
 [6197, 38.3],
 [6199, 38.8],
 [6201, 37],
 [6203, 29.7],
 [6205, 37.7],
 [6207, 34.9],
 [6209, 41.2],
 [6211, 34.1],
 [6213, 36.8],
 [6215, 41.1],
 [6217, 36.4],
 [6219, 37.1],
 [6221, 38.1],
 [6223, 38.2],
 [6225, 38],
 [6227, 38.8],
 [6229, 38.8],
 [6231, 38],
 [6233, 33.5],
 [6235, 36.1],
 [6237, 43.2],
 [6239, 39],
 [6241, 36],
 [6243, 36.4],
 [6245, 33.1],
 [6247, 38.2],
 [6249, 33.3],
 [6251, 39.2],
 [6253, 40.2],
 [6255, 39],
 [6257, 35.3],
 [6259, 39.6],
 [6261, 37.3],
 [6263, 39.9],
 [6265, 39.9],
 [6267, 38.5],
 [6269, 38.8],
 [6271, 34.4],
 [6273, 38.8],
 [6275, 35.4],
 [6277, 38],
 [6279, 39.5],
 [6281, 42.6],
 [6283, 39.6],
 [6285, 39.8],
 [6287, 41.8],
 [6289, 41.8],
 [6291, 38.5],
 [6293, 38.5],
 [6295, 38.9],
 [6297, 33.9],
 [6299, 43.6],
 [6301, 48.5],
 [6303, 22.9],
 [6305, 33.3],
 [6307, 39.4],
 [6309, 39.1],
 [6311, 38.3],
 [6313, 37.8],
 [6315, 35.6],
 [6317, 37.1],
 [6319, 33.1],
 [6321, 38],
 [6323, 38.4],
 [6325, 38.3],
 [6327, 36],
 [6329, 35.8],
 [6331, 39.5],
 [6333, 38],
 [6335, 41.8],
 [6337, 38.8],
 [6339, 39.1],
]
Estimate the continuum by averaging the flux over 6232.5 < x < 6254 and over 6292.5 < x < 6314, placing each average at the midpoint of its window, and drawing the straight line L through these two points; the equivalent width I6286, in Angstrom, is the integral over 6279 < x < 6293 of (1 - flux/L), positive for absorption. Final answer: -1.1 Angstrom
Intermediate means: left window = 37.2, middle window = 40.4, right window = 37.6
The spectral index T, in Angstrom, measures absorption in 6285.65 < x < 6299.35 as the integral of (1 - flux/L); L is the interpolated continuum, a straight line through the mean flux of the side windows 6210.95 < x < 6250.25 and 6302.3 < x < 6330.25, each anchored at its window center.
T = -1.1 Angstrom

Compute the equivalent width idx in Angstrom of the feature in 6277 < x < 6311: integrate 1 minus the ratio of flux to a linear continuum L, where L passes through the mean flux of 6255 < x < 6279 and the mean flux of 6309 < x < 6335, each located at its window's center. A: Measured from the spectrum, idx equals -1.0 Angstrom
